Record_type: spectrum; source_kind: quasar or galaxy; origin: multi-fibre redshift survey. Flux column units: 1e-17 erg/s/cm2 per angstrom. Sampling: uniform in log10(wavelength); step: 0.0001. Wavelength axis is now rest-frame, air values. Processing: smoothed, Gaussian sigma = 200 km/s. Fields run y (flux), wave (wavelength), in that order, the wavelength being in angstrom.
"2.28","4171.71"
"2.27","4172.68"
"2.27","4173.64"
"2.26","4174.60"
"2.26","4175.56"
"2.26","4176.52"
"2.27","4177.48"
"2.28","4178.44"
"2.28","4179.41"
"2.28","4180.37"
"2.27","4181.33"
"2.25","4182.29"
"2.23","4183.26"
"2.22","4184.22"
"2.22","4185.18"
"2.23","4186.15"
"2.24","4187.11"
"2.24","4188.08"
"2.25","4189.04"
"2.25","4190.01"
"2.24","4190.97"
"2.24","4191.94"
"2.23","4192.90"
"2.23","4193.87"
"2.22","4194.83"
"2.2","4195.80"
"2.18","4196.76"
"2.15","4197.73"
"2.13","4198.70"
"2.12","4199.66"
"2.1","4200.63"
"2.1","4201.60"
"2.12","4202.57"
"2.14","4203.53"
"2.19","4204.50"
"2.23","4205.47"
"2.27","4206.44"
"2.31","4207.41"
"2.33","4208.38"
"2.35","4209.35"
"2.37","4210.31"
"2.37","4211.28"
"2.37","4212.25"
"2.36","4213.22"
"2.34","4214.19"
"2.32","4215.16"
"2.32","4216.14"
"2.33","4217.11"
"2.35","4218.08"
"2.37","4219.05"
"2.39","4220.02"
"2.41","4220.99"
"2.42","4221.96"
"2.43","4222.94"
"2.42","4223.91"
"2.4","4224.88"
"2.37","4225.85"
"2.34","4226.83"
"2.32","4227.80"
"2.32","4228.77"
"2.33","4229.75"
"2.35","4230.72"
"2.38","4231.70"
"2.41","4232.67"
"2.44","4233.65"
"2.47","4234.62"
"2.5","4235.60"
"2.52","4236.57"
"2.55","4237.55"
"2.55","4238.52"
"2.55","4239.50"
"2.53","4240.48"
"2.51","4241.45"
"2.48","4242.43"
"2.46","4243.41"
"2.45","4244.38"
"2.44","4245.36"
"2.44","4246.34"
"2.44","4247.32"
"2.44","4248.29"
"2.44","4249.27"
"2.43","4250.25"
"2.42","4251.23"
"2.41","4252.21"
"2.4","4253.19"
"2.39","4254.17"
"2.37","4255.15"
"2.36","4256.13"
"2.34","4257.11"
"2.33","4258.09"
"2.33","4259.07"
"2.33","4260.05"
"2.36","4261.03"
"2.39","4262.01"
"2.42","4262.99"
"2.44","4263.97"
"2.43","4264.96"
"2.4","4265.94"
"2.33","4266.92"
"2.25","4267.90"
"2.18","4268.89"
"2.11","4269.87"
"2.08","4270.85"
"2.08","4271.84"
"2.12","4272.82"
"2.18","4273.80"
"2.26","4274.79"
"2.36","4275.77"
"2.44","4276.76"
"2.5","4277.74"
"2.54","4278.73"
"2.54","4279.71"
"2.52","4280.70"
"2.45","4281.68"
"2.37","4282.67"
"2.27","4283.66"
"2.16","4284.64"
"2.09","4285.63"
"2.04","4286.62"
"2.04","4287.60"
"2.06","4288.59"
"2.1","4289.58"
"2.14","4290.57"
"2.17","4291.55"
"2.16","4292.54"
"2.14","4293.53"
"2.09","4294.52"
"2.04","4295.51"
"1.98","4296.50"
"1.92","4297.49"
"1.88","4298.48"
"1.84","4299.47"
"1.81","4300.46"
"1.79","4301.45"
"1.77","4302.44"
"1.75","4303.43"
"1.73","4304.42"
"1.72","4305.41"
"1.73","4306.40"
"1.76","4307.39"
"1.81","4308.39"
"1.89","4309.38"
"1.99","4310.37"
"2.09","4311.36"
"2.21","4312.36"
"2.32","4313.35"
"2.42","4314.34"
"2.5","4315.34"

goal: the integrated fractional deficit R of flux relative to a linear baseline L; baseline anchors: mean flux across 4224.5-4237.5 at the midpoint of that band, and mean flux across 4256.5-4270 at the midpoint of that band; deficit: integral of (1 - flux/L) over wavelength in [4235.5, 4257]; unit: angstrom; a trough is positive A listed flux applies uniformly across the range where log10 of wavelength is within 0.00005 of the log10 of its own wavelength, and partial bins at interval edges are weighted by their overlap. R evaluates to -0.8 angstrom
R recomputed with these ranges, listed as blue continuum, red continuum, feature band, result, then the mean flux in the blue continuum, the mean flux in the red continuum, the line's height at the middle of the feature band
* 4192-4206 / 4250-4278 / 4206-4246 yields -3.0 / 2.17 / 2.32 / 2.23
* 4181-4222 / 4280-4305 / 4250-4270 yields -2.2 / 2.26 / 2.05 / 2.13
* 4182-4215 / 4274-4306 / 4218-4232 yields -1.1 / 2.24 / 2.11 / 2.2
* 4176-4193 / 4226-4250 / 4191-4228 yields 0.9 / 2.25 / 2.44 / 2.34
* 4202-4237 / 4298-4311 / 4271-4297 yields -3.8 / 2.35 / 1.81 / 1.94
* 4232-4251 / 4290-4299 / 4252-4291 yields -1.0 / 2.47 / 2.06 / 2.24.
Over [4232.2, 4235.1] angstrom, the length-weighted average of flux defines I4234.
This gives 2.44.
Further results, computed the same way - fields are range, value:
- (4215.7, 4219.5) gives 2.34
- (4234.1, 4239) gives 2.52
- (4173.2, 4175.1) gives 2.27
